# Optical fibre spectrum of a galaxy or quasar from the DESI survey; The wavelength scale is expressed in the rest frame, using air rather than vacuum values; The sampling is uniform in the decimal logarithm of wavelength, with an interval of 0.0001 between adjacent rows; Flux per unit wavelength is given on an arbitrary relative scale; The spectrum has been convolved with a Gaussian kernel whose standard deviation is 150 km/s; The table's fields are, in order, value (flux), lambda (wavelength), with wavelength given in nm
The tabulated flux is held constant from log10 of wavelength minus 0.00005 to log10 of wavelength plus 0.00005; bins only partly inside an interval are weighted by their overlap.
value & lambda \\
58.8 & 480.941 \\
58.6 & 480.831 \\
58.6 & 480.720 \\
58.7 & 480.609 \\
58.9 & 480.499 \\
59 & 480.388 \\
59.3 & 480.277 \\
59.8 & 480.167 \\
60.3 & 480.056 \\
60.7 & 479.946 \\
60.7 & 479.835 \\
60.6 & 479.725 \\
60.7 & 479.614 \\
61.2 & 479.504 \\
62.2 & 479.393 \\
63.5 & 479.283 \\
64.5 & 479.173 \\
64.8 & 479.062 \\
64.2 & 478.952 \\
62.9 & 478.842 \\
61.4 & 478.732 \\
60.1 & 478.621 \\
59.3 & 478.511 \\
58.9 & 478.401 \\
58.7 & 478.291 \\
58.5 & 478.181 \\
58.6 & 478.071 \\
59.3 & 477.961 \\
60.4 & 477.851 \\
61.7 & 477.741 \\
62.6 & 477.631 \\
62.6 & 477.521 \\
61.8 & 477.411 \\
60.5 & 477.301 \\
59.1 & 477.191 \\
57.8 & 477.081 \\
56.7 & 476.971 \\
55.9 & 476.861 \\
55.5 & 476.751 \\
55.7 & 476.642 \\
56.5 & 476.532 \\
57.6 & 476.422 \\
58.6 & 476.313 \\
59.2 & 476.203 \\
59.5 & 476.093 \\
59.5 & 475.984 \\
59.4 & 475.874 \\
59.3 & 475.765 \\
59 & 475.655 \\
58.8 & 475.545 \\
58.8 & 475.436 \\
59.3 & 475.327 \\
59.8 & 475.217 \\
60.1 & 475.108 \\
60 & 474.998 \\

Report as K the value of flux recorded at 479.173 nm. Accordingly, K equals 64.5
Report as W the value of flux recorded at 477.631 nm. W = 62.6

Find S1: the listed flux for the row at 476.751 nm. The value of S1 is 55.5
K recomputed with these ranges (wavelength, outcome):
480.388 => 59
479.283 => 63.5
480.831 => 58.6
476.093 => 59.5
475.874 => 59.4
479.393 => 62.2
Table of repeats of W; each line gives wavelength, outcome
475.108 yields 60.1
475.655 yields 59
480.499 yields 58.9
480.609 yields 58.7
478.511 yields 59.3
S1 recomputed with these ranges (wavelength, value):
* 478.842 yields 62.9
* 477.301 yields 60.5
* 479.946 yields 60.7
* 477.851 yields 60.4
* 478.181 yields 58.5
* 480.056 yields 60.3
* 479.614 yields 60.7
